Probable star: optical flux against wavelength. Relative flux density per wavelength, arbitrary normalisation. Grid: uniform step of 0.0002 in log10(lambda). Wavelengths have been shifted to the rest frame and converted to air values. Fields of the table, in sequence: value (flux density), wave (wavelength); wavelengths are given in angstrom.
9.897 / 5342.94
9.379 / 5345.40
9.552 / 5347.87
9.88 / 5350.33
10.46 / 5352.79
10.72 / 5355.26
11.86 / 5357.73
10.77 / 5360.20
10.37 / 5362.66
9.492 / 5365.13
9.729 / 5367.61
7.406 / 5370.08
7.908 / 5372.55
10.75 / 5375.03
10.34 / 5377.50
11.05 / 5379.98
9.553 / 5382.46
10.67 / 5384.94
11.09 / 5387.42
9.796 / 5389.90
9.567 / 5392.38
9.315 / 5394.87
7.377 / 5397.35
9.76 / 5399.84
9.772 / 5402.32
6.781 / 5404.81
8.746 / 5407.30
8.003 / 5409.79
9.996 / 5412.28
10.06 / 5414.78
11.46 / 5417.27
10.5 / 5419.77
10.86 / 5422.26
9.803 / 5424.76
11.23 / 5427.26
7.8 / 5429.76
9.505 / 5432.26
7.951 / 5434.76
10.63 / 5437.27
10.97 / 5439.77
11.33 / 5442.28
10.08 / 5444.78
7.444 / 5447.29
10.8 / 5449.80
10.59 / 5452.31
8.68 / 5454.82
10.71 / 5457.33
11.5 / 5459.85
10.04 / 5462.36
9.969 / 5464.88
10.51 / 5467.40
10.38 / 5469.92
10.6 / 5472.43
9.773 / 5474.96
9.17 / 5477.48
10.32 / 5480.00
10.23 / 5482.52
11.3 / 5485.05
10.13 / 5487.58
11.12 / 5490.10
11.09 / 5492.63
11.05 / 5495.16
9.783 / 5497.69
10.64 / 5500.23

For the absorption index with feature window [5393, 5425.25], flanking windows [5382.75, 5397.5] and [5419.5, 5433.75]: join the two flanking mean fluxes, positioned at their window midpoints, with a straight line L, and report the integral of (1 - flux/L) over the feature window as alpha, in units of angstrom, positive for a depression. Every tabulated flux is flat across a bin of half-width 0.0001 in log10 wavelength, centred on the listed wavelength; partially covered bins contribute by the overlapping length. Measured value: 1.4 angstrom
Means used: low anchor 9.8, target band 9.41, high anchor 9.88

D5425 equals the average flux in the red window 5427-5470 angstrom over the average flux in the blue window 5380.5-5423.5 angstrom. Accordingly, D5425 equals 1.03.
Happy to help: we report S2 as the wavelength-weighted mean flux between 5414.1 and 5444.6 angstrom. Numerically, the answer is 10.2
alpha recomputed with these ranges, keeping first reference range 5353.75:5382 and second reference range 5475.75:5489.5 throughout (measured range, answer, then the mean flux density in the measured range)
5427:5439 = 1.0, 9.34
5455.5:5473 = -0.4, 10.5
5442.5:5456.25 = 0.7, 9.68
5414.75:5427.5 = -0.7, 10.7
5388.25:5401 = 1.1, 9.22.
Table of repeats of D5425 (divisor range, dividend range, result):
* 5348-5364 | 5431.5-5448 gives 0.92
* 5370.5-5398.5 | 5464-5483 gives 1.04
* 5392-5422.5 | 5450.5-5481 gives 1.09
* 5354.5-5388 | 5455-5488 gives 1.02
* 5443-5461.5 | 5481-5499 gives 1.06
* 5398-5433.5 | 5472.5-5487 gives 1.07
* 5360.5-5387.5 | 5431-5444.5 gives 1.03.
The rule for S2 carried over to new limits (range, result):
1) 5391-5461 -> 9.69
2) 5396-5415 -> 8.75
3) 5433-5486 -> 10.1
